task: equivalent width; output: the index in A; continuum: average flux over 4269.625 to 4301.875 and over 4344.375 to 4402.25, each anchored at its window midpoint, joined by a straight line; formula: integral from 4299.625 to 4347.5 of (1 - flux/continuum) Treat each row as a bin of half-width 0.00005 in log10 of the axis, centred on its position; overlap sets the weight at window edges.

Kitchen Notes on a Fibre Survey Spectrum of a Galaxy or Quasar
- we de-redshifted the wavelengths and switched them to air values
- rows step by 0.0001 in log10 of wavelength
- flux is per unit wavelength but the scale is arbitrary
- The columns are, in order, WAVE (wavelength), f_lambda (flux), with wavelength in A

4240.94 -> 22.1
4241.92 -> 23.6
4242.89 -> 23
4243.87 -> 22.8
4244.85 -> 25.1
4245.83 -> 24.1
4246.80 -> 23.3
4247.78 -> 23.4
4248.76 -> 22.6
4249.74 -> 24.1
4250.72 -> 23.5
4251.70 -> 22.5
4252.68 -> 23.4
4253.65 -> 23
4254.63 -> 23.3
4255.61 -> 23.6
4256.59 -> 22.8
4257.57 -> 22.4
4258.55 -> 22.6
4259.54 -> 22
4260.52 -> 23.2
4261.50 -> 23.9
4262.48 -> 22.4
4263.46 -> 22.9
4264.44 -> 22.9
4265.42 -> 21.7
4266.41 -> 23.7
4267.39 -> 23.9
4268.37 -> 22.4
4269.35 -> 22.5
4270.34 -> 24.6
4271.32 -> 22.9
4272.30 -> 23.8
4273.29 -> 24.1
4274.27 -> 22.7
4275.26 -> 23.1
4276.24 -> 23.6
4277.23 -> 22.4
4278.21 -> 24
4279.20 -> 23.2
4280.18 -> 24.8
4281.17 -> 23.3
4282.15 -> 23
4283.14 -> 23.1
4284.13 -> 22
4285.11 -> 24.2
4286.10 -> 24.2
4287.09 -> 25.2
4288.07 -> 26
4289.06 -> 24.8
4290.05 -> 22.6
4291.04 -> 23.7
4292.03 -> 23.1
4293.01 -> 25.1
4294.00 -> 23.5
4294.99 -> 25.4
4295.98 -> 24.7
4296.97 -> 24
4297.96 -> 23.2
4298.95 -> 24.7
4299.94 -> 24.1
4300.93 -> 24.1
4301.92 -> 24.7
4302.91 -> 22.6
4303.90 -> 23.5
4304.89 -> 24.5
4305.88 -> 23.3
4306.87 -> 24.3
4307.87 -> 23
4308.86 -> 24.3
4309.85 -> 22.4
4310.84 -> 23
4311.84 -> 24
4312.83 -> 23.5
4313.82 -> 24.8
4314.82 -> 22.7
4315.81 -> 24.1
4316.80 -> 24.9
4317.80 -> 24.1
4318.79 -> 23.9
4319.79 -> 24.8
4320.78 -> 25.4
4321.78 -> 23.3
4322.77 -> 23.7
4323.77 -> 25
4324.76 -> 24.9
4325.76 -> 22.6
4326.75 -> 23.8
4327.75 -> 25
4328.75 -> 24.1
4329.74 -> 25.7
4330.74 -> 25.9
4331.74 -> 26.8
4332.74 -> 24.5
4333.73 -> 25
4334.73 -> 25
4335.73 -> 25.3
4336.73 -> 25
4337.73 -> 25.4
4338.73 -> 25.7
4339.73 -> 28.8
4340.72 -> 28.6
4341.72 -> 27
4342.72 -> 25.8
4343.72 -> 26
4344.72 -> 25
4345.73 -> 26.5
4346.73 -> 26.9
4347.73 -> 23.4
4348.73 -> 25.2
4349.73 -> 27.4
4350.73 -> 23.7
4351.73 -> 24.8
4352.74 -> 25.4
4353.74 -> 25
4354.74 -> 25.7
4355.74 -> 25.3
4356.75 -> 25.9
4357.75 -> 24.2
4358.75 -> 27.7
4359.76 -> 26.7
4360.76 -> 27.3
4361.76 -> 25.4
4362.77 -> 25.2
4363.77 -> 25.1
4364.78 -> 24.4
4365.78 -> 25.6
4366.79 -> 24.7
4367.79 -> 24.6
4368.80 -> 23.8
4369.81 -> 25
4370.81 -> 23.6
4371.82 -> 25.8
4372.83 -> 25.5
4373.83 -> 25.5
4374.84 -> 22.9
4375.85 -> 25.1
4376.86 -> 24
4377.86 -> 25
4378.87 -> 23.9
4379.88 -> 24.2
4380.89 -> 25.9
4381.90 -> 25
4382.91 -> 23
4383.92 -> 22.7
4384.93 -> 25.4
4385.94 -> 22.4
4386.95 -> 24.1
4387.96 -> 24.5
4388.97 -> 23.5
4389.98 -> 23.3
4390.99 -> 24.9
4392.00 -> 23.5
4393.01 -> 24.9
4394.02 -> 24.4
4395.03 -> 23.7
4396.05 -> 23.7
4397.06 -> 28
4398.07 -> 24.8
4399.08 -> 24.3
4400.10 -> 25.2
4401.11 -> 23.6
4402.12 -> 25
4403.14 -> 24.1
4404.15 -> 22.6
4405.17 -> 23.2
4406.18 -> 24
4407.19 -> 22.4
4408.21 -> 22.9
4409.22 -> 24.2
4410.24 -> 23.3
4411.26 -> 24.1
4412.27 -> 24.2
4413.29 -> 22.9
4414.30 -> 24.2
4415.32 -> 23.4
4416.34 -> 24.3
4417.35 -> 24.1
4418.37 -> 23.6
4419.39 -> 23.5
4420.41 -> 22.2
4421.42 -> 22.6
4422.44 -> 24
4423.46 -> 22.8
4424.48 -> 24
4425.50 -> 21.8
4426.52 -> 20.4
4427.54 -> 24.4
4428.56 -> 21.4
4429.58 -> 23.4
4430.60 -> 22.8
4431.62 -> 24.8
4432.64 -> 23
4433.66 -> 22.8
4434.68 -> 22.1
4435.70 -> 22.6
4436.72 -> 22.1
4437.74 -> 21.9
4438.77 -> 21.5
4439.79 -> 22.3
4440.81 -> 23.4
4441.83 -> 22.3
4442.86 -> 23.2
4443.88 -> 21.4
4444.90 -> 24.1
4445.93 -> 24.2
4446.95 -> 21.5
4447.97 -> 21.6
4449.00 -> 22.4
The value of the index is -0.9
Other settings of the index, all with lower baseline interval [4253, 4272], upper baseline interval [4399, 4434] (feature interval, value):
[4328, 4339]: -1.0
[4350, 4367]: -1.6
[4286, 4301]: -0.8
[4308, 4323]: -0.5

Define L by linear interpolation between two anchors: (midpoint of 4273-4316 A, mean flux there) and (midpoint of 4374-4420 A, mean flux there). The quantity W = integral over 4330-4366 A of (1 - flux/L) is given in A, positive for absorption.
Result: -2.7 A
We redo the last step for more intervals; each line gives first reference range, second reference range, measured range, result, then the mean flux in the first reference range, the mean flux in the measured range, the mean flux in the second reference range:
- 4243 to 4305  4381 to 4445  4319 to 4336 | -0.9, 23.5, 24.7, 23.5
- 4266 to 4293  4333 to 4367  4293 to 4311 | 0.3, 23.6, 23.9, 25.7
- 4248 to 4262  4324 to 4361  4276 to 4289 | 0.0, 23.1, 23.8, 25.6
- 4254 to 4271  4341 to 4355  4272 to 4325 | 0.4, 23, 23.9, 25.6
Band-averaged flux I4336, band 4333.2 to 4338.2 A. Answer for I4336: 25.1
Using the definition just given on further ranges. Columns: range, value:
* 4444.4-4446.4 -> 24.1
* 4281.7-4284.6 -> 22.6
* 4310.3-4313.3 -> 23.5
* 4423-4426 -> 22.9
